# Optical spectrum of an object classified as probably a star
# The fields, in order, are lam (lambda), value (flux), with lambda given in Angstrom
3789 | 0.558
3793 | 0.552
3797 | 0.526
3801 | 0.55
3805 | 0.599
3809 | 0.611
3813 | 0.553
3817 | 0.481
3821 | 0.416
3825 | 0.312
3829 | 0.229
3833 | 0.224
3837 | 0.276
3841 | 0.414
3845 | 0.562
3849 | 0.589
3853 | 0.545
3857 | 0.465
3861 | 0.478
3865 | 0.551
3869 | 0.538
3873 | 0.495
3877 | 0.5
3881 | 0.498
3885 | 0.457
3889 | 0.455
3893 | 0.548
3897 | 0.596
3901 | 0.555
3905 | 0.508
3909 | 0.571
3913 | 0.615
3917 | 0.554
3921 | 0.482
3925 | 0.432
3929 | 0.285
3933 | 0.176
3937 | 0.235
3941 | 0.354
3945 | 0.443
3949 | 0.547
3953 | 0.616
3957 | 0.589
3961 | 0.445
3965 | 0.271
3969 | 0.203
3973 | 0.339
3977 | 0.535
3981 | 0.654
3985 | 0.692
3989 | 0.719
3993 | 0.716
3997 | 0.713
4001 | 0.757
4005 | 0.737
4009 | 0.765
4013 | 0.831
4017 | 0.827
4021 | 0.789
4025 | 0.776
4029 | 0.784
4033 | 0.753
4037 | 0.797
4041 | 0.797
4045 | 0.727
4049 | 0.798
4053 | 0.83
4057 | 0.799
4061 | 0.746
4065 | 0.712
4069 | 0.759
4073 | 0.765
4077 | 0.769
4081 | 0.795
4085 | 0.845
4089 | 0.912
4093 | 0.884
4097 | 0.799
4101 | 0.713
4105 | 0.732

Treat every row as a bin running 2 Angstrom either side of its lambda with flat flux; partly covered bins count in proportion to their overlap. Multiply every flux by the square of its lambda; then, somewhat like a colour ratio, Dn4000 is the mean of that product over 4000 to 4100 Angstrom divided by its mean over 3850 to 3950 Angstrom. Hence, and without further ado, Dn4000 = 1.79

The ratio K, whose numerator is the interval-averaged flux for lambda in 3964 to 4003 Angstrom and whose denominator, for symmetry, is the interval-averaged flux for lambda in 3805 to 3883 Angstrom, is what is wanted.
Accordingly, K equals 1.2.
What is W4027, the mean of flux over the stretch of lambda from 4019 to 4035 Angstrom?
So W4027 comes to 0.775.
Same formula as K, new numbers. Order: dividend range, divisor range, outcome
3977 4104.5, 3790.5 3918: 1.56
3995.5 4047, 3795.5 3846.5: 1.76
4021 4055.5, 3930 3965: 1.90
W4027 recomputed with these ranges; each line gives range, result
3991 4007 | 0.731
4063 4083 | 0.76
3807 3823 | 0.515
